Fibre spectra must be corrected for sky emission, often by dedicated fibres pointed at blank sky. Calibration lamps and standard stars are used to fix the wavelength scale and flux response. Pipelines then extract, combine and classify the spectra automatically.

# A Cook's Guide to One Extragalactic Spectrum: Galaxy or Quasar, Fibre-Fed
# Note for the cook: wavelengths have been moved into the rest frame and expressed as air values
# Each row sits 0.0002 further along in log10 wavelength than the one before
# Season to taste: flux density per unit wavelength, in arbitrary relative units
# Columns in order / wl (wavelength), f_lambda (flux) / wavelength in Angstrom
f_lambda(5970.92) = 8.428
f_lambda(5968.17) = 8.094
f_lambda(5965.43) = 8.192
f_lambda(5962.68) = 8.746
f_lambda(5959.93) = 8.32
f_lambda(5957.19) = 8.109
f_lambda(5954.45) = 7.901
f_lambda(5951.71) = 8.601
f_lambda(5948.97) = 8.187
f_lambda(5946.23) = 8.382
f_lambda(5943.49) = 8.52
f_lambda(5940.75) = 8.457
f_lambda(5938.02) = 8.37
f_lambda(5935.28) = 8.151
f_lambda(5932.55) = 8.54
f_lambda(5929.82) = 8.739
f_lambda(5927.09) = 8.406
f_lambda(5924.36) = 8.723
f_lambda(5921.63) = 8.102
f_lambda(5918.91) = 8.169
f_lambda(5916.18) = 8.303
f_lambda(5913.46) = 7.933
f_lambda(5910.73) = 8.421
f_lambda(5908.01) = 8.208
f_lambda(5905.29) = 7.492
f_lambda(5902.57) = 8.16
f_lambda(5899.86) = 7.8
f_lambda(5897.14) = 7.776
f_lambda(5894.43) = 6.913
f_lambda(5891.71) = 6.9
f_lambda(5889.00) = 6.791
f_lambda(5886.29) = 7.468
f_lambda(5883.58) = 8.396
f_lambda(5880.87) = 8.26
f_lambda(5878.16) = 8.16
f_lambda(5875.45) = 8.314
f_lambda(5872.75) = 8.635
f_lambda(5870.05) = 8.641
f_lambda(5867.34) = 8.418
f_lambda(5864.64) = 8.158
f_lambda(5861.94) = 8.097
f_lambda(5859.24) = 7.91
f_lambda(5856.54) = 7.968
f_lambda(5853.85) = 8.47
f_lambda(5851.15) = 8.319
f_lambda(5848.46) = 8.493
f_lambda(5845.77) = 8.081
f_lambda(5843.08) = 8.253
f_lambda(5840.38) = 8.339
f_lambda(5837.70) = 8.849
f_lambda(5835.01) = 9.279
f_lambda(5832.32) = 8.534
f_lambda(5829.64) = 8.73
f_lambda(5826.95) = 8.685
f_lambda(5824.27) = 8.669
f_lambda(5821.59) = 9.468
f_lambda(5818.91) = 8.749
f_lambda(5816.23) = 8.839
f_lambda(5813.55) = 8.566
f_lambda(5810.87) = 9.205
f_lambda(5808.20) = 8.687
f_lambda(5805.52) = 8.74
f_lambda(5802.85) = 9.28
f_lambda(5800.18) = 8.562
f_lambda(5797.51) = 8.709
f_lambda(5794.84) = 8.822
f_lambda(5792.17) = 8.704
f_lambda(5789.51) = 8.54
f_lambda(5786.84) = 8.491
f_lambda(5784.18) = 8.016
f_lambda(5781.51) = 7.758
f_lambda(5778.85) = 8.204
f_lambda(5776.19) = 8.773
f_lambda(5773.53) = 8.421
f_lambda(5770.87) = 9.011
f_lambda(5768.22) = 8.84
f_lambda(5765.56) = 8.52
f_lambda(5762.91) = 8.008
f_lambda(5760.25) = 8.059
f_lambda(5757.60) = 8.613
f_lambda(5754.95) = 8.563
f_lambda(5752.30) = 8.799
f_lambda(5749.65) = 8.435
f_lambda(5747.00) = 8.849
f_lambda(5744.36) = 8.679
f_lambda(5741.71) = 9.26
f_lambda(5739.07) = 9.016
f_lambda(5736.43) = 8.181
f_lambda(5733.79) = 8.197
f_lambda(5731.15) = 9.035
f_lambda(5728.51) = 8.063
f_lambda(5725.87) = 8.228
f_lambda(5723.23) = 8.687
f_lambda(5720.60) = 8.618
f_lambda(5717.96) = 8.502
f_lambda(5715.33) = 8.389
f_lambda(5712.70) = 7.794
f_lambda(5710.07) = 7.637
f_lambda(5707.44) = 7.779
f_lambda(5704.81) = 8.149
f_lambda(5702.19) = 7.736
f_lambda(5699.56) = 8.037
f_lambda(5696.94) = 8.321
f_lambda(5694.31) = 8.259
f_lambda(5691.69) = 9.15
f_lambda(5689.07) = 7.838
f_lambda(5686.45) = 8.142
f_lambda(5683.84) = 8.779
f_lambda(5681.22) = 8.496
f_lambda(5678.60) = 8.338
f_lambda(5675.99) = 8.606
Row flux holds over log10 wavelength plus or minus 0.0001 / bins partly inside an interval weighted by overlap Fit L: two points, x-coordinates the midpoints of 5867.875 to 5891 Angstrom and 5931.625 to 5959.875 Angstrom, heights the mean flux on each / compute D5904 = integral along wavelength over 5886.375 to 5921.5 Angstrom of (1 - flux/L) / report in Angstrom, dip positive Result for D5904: 1.8 Angstrom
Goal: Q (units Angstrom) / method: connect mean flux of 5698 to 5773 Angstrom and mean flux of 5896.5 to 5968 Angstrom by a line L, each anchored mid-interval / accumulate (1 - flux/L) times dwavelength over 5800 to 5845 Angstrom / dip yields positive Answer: -2.4 Angstrom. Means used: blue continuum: 8.42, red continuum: 8.26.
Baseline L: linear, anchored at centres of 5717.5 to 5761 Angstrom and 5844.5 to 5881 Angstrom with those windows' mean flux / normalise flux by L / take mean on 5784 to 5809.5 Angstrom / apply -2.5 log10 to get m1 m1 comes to -0.031 mag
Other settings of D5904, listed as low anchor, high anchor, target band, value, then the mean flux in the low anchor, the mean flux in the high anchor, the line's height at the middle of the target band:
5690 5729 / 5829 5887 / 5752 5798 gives -1.1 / 8.22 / 8.36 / 8.28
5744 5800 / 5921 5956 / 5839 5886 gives 1.0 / 8.51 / 8.39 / 8.45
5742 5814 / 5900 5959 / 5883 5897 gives 1.8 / 8.6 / 8.27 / 8.36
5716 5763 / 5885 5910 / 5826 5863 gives -2.6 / 8.55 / 7.53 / 7.87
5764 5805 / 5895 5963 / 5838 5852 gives 0.2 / 8.58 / 8.24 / 8.44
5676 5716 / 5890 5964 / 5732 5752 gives -1.2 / 8.2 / 8.15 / 8.19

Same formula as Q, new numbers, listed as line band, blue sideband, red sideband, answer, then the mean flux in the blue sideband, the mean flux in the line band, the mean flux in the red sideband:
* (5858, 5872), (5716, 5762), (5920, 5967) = 0.3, 8.57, 8.26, 8.38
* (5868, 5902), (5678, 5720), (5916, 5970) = 1.9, 8.21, 7.86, 8.35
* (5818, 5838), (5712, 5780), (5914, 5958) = -1.0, 8.54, 8.87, 8.35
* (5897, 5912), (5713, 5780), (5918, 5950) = 0.8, 8.55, 7.99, 8.4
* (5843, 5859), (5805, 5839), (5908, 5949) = 0.9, 8.85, 8.24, 8.36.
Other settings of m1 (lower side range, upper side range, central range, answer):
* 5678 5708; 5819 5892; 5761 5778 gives -0.03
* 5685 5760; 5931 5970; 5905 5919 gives 0.03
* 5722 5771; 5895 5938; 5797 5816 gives -0.05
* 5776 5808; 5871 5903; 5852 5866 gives -0.01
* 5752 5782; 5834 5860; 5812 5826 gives -0.05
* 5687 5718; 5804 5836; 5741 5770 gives -0.02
